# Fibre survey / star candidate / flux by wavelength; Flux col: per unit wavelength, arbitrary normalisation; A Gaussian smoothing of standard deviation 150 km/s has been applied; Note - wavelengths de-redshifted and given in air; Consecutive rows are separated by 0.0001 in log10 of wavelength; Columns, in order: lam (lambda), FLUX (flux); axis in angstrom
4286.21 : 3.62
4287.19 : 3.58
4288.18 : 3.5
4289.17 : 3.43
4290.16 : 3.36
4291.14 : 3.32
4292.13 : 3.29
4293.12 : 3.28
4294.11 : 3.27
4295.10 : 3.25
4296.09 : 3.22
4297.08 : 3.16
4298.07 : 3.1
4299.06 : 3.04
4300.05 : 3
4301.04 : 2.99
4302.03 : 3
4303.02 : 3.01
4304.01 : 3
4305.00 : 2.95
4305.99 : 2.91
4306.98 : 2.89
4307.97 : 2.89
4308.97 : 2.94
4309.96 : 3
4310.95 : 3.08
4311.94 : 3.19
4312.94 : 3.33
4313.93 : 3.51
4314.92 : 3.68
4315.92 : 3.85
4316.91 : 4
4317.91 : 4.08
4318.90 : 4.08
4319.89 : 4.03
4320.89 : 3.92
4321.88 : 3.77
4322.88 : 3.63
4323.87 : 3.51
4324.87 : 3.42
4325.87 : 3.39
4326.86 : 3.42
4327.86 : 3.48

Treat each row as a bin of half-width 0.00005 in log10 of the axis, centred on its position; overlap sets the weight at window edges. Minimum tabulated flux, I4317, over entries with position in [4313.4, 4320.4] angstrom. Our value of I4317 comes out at 3.51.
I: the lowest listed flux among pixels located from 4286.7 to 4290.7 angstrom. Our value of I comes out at 3.36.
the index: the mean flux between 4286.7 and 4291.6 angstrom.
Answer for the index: 3.44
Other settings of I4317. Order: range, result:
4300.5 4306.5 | 2.91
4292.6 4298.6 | 3.1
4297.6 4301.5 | 2.99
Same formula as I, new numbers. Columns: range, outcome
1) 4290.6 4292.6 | 3.29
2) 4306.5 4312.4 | 2.89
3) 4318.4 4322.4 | 3.77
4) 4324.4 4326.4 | 3.39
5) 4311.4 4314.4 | 3.19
